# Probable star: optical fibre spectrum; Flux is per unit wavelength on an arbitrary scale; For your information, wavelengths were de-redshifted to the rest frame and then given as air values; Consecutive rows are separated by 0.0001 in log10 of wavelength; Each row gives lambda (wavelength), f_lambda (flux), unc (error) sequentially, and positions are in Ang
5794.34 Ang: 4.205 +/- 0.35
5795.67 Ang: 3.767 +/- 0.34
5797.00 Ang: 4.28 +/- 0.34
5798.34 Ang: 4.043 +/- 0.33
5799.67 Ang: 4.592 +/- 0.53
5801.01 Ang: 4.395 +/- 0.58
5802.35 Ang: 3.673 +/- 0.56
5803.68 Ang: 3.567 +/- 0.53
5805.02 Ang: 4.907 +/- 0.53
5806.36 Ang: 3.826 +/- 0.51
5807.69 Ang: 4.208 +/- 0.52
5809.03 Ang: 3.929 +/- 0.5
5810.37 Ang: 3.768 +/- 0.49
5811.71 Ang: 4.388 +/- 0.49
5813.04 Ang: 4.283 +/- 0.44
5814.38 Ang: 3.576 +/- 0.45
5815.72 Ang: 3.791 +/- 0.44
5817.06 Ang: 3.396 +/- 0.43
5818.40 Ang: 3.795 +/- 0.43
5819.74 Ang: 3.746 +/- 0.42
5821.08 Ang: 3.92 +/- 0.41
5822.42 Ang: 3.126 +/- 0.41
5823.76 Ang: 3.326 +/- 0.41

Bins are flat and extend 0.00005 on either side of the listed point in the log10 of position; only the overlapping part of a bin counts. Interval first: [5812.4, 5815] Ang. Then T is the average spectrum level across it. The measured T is 3.93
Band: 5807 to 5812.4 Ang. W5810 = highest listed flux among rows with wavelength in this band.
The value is 4.388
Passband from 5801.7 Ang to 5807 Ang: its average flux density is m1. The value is 3.99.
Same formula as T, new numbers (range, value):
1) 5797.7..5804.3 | 4.06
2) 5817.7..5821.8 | 3.81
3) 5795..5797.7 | 4.03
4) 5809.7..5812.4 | 4.09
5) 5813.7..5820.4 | 3.66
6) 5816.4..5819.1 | 3.6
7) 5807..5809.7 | 4.07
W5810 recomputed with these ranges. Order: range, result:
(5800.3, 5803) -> 4.395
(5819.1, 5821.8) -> 3.92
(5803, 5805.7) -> 4.907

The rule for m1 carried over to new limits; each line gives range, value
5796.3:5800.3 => 4.3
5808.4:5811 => 3.85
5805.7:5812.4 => 4.03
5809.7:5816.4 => 3.96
